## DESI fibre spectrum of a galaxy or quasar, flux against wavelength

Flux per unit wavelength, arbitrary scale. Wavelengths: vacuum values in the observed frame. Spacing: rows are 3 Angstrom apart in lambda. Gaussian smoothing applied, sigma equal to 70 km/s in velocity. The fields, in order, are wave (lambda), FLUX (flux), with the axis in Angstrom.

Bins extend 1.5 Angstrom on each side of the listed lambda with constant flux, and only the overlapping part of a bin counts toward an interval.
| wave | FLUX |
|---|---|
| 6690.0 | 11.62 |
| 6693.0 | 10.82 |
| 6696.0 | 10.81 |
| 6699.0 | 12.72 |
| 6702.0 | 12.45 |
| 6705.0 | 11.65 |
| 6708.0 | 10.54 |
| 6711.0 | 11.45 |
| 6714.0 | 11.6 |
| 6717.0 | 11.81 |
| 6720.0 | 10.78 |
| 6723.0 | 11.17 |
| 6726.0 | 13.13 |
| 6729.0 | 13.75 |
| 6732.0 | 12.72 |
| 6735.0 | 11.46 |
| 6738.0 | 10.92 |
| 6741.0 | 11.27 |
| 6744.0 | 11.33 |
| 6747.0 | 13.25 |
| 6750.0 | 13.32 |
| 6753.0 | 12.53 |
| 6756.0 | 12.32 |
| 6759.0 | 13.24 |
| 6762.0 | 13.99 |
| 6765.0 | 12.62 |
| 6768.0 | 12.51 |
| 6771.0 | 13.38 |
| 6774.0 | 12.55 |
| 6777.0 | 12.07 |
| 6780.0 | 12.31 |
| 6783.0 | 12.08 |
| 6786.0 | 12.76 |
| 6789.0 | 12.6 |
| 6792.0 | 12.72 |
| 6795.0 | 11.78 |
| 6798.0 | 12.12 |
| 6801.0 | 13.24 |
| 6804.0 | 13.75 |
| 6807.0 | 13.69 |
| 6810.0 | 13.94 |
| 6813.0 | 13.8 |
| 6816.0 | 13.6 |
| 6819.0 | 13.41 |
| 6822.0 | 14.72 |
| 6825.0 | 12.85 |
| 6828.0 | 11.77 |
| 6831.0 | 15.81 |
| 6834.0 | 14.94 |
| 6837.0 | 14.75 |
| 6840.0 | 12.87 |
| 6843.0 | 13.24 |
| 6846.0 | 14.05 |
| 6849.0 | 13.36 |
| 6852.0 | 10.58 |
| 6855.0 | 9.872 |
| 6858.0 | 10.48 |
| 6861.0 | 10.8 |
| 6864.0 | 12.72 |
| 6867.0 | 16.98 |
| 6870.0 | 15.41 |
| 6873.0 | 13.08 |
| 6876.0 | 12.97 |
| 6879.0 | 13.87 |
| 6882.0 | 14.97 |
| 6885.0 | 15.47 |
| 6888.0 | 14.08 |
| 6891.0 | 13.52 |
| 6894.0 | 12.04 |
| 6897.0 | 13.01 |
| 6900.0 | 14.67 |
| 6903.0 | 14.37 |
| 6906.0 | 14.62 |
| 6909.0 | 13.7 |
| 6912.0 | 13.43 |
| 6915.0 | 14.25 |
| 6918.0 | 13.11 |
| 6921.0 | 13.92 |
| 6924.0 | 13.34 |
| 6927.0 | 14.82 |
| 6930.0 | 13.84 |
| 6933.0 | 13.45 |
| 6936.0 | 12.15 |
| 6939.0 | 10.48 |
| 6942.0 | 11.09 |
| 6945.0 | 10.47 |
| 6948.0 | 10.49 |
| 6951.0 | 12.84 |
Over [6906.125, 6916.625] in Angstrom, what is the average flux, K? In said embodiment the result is 13.9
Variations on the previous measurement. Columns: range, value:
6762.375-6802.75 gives 12.6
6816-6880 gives 13.3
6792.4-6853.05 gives 13.4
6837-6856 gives 12.6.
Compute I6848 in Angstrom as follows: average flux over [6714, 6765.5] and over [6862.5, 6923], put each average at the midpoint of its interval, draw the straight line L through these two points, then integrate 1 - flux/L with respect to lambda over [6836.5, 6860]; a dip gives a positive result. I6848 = 2.1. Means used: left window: 12.3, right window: 14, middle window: 12.3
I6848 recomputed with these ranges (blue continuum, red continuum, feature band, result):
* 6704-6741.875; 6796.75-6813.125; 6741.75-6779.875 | -0.66 Angstrom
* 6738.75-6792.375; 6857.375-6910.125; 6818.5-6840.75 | -1.22 Angstrom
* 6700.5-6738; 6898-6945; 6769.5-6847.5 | -4.78 Angstrom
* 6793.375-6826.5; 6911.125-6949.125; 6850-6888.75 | -0.43 Angstrom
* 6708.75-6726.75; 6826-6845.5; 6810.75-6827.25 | -0.07 Angstrom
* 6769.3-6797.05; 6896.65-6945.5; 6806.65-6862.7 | -1.34 Angstrom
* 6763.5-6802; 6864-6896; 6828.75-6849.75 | -0.99 Angstrom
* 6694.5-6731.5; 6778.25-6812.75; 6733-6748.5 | 0.64 Angstrom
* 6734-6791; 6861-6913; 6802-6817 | -0.82 Angstrom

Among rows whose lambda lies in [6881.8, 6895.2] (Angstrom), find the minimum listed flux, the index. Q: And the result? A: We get 12.04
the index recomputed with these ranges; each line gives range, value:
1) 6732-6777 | 10.92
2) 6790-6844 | 11.77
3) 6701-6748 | 10.54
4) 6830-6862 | 9.872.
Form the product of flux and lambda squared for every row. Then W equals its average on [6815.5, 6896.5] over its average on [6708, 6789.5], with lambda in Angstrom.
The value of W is 1.13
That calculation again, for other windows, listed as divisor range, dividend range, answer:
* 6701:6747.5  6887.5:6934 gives 1.23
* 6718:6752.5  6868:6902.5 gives 1.21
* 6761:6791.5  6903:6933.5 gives 1.14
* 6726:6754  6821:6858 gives 1.09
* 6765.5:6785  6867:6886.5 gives 1.20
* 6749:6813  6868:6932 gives 1.12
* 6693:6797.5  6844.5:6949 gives 1.13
